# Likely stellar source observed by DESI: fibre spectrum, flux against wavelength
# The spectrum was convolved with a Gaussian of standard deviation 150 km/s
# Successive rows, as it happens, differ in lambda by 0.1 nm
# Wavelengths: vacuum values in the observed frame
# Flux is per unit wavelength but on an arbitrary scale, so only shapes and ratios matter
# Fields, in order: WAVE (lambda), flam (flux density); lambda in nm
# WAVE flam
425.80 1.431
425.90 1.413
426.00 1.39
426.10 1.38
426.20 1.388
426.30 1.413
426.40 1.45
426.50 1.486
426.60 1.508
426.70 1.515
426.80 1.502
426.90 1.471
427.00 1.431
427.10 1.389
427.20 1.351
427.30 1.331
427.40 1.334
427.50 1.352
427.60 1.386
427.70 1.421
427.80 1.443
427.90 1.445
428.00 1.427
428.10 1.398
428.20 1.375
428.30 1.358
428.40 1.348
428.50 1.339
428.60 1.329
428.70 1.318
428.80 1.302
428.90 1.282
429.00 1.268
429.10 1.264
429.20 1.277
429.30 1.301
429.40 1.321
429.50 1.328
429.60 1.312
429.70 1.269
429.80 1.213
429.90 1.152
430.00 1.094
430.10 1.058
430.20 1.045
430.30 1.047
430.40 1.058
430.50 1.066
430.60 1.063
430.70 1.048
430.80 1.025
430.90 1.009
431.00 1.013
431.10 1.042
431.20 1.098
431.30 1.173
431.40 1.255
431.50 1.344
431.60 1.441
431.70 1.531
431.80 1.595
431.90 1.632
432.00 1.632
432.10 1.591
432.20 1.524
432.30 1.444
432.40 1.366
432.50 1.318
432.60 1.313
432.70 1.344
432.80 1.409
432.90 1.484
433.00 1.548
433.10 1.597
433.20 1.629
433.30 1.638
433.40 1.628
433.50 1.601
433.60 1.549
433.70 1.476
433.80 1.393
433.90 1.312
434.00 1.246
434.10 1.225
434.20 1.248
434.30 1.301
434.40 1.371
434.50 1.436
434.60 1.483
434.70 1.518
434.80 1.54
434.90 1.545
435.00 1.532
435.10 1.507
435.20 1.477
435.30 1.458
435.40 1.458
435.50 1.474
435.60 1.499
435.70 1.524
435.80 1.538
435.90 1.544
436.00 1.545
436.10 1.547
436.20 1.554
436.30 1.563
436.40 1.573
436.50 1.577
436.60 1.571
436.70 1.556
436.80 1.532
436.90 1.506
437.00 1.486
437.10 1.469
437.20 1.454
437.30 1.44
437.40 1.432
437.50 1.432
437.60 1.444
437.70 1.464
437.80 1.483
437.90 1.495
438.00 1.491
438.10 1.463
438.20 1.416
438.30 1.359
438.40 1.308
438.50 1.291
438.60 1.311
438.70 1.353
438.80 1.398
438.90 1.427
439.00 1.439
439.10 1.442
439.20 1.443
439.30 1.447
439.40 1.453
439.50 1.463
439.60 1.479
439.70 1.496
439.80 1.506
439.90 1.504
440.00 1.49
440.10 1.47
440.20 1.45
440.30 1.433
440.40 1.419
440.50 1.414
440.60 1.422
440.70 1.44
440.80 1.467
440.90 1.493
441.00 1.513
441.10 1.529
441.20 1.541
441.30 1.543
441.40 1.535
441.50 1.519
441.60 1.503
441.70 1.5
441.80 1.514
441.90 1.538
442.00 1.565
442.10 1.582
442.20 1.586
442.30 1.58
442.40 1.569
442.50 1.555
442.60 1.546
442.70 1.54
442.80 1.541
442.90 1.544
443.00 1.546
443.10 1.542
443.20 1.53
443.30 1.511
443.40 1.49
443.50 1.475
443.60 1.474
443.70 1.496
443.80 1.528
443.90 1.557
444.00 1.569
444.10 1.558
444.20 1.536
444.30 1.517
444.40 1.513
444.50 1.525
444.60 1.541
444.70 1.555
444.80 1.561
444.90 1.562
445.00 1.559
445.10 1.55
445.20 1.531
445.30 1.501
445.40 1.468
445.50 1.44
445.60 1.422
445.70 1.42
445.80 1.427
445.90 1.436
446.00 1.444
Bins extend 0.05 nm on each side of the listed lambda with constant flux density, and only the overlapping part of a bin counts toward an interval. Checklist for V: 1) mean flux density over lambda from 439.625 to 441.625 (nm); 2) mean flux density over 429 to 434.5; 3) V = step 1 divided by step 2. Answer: 1.1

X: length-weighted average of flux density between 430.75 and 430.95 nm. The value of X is 1.02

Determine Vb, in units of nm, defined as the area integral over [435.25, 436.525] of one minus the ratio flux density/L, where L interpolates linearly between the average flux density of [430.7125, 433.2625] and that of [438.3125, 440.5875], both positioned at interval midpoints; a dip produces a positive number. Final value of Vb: -0.11 nm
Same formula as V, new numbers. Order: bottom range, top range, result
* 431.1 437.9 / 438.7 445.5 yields 1.03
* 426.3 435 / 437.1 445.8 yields 1.10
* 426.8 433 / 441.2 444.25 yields 1.17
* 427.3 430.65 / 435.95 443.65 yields 1.17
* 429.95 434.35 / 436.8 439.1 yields 1.08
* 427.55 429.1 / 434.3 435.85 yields 1.09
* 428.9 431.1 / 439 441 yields 1.27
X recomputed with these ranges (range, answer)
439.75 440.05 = 1.5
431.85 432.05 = 1.63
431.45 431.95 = 1.51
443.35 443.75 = 1.48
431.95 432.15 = 1.61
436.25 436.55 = 1.57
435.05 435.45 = 1.48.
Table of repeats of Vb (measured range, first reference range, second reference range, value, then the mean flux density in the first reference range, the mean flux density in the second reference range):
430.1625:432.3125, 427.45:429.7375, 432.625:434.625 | 0.218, 1.34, 1.44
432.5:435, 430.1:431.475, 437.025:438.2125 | -0.422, 1.08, 1.46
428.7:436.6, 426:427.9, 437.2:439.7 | 0.277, 1.42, 1.43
